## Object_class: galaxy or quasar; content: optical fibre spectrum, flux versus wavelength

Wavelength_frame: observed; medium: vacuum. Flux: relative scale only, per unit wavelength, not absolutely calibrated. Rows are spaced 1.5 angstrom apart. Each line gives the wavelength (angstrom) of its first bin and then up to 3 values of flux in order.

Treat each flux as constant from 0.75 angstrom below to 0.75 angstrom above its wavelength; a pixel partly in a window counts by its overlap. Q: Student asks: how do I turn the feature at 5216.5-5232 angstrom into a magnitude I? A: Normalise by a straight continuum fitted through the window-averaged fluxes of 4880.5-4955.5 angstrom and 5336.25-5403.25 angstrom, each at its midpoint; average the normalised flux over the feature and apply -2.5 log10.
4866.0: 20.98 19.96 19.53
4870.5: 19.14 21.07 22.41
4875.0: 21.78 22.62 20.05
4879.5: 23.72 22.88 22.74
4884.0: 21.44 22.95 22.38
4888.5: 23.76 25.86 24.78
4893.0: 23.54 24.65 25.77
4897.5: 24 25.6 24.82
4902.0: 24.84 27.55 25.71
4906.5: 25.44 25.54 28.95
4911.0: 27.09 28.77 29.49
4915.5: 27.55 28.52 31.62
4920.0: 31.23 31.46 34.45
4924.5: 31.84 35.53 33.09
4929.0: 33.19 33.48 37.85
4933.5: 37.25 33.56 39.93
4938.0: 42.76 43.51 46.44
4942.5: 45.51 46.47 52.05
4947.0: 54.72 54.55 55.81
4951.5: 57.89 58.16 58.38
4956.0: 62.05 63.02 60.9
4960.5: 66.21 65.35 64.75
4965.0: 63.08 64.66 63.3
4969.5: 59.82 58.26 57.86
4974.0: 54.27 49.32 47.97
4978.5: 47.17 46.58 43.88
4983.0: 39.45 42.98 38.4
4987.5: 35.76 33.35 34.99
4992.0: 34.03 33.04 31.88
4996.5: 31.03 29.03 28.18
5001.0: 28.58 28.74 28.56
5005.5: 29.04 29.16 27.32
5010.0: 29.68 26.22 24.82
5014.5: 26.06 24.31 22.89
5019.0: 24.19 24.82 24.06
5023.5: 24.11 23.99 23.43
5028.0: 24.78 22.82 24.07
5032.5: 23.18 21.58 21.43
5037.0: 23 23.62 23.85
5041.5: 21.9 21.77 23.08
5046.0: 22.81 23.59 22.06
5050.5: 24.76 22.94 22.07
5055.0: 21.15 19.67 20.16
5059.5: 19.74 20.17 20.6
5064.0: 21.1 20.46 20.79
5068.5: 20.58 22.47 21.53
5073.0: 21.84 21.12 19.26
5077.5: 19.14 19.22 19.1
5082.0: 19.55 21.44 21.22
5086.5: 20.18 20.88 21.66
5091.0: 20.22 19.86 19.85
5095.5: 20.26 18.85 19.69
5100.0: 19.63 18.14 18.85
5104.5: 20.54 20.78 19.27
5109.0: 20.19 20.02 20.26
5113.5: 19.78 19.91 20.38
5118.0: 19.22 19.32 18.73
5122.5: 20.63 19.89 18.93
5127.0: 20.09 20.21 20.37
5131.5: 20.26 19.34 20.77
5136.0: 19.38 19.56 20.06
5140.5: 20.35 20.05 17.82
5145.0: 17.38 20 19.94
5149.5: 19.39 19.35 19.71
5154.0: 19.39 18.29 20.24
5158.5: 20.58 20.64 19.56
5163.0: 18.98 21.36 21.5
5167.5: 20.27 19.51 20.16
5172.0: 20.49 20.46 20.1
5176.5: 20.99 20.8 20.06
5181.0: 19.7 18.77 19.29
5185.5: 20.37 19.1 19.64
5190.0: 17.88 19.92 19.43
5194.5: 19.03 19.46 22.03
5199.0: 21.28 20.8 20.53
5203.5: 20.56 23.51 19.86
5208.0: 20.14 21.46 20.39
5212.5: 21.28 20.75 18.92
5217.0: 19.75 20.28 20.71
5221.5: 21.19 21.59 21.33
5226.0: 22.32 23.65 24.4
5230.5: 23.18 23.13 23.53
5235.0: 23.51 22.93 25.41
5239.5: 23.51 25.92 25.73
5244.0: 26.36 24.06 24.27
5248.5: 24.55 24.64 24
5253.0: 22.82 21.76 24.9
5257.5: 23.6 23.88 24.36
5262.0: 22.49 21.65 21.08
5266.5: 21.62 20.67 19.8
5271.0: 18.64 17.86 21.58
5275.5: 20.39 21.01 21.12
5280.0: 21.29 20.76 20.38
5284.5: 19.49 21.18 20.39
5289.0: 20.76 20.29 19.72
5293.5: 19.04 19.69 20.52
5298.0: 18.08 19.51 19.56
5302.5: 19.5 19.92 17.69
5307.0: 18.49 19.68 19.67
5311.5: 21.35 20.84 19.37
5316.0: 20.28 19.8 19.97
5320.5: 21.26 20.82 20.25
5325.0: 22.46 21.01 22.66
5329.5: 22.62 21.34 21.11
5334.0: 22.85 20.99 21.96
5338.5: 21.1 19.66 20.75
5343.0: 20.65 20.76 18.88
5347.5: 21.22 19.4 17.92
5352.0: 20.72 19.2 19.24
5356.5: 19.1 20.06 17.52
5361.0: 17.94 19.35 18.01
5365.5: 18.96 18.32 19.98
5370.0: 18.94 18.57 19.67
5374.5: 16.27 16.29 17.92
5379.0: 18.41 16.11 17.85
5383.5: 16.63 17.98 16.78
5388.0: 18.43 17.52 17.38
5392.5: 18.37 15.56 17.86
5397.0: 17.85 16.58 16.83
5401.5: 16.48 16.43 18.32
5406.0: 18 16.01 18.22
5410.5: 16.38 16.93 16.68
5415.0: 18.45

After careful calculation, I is 0.07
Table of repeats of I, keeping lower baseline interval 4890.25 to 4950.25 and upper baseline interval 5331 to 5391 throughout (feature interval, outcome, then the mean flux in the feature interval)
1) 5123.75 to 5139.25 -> 0.32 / 19.9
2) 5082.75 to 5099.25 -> 0.35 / 20.4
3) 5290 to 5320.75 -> 0.06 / 19.7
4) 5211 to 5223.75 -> 0.16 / 20.5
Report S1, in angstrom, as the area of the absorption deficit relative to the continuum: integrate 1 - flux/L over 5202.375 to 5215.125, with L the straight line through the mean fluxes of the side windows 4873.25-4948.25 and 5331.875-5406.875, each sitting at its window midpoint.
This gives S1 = 1.1 angstrom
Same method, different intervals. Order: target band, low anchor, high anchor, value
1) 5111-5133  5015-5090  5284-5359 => 1.7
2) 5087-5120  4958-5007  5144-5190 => 9.9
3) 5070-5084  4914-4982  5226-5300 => 6.4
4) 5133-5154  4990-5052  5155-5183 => 1.6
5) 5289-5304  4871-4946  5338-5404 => 0.4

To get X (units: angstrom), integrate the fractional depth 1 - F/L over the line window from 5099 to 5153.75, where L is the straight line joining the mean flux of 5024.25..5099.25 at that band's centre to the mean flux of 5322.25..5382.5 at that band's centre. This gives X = 3.6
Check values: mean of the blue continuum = 21.4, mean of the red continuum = 19.7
